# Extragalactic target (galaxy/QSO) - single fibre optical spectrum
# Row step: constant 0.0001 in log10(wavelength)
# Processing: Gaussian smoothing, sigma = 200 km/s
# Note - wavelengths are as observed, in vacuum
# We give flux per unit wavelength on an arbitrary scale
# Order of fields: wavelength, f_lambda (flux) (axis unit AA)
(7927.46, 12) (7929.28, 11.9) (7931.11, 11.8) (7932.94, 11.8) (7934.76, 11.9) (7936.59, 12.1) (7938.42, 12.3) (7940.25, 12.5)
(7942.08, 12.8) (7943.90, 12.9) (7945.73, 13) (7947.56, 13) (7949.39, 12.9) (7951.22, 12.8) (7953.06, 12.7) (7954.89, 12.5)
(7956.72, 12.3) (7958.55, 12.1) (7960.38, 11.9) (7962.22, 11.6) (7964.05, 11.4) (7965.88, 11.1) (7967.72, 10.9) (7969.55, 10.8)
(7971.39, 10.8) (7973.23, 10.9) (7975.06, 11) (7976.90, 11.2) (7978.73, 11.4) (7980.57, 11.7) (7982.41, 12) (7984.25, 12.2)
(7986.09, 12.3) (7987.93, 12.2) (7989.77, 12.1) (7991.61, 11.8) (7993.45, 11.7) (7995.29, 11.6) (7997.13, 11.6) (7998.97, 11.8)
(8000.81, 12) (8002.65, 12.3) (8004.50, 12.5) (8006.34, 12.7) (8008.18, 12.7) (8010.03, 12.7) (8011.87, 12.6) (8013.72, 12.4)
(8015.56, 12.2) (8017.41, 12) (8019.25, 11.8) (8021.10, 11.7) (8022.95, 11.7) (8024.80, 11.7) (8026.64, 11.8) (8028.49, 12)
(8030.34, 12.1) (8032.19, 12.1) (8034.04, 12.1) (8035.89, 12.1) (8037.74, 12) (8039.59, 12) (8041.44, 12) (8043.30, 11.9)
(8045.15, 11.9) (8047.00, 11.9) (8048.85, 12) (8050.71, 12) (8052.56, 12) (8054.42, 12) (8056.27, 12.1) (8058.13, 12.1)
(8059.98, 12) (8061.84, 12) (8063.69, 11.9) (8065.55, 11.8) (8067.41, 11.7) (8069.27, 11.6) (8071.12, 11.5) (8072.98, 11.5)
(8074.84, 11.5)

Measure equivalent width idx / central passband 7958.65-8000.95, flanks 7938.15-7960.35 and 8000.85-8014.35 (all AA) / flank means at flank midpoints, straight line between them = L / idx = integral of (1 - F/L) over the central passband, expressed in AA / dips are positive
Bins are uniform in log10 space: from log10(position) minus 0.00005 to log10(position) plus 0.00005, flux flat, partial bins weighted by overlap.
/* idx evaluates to 3.4 AA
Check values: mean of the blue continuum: 12.6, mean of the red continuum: 12.5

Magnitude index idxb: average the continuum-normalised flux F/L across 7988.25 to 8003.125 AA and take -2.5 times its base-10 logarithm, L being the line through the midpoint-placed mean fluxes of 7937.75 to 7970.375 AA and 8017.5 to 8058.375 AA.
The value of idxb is 0.02 mag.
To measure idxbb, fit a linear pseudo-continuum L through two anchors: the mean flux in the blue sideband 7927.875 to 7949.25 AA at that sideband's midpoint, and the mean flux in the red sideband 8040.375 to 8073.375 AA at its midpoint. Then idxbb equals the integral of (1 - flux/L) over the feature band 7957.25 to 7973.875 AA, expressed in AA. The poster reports 1.3 AA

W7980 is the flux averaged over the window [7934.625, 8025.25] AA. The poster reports 12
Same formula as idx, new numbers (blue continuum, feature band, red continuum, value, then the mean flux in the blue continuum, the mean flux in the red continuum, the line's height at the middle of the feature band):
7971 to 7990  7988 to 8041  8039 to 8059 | -1.2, 11.6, 12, 11.8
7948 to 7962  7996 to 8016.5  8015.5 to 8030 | -0.5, 12.4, 11.9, 12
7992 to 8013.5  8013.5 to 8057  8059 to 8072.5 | 0.0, 12.2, 11.8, 12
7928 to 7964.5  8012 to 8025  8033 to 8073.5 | 0.1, 12.3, 11.9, 12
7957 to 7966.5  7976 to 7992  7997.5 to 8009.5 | 0.2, 11.7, 12.3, 12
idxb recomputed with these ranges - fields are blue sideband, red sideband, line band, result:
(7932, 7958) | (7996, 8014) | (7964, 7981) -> 0.12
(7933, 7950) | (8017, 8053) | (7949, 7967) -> 0.03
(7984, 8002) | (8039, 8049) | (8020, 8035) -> 0.00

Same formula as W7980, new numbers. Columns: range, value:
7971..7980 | 11.1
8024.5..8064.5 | 12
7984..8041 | 12.1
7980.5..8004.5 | 12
